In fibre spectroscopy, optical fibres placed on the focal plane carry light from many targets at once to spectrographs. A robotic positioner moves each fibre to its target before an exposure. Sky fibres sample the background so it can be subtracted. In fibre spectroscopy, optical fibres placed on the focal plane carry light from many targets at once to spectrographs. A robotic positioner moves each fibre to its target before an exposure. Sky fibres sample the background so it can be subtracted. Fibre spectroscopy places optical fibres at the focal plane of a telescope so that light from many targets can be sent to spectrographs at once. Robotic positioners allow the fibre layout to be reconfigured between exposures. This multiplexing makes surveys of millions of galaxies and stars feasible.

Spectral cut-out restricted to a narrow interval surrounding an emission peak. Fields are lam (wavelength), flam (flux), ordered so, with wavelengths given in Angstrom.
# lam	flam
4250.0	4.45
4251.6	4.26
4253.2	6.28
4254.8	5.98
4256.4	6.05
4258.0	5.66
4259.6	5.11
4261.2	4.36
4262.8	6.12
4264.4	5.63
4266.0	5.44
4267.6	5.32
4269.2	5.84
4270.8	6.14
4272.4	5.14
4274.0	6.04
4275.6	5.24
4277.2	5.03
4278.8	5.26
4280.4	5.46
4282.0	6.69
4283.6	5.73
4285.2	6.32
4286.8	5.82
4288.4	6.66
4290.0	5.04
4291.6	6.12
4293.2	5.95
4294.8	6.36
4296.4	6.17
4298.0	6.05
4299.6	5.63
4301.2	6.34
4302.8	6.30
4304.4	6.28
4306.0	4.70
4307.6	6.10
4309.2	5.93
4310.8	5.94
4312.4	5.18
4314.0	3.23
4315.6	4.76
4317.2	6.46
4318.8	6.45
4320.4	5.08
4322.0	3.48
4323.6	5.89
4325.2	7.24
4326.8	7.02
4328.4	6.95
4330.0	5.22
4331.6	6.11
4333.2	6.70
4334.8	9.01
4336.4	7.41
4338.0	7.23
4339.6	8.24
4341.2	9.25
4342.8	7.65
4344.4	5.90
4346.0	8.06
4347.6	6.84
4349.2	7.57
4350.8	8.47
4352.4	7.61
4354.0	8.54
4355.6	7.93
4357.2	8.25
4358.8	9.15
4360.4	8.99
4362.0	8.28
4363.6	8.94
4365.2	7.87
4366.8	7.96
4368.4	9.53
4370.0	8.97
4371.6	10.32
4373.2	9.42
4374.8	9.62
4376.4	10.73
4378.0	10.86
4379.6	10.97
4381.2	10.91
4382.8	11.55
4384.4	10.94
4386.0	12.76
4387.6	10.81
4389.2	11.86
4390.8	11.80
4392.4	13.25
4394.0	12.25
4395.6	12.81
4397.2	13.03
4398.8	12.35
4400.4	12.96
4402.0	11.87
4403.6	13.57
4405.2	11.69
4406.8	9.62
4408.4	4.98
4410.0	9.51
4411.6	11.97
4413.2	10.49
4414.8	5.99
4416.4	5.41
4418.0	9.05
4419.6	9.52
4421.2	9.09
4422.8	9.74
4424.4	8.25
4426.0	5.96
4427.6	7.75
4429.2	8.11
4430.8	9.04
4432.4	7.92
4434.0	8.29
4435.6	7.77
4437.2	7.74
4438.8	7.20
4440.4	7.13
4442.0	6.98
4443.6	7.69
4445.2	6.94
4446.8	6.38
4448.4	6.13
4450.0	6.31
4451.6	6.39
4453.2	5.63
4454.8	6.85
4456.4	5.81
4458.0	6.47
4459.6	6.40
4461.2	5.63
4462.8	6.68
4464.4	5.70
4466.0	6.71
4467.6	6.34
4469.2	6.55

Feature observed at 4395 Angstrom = C IV 1549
